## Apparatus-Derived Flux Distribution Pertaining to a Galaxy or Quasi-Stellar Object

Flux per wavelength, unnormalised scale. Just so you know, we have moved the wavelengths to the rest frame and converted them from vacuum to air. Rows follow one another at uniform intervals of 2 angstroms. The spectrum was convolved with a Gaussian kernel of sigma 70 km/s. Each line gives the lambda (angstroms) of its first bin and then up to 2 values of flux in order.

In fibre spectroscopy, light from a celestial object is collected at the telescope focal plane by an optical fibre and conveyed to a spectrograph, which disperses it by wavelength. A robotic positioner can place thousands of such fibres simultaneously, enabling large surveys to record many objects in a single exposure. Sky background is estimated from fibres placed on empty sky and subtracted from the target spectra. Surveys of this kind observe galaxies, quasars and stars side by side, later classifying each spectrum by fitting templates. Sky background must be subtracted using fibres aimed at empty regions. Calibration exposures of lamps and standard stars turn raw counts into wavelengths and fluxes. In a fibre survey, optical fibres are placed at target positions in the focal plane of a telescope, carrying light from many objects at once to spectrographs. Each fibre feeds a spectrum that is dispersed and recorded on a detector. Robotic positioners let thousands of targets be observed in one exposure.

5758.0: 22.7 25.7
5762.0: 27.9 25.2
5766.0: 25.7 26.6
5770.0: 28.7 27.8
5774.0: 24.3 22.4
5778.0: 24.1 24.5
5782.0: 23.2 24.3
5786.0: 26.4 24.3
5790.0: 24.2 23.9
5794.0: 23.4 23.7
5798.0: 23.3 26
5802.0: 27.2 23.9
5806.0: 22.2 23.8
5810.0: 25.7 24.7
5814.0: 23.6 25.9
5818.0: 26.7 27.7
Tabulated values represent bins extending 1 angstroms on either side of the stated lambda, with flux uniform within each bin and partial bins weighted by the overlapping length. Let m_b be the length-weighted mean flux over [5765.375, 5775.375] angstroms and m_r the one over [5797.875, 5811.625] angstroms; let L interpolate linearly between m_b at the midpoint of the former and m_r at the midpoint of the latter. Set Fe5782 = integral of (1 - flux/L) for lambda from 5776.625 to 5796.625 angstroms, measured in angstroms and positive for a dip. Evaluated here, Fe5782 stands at 1.14 angstroms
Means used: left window 26.5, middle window 24.2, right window 24.7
